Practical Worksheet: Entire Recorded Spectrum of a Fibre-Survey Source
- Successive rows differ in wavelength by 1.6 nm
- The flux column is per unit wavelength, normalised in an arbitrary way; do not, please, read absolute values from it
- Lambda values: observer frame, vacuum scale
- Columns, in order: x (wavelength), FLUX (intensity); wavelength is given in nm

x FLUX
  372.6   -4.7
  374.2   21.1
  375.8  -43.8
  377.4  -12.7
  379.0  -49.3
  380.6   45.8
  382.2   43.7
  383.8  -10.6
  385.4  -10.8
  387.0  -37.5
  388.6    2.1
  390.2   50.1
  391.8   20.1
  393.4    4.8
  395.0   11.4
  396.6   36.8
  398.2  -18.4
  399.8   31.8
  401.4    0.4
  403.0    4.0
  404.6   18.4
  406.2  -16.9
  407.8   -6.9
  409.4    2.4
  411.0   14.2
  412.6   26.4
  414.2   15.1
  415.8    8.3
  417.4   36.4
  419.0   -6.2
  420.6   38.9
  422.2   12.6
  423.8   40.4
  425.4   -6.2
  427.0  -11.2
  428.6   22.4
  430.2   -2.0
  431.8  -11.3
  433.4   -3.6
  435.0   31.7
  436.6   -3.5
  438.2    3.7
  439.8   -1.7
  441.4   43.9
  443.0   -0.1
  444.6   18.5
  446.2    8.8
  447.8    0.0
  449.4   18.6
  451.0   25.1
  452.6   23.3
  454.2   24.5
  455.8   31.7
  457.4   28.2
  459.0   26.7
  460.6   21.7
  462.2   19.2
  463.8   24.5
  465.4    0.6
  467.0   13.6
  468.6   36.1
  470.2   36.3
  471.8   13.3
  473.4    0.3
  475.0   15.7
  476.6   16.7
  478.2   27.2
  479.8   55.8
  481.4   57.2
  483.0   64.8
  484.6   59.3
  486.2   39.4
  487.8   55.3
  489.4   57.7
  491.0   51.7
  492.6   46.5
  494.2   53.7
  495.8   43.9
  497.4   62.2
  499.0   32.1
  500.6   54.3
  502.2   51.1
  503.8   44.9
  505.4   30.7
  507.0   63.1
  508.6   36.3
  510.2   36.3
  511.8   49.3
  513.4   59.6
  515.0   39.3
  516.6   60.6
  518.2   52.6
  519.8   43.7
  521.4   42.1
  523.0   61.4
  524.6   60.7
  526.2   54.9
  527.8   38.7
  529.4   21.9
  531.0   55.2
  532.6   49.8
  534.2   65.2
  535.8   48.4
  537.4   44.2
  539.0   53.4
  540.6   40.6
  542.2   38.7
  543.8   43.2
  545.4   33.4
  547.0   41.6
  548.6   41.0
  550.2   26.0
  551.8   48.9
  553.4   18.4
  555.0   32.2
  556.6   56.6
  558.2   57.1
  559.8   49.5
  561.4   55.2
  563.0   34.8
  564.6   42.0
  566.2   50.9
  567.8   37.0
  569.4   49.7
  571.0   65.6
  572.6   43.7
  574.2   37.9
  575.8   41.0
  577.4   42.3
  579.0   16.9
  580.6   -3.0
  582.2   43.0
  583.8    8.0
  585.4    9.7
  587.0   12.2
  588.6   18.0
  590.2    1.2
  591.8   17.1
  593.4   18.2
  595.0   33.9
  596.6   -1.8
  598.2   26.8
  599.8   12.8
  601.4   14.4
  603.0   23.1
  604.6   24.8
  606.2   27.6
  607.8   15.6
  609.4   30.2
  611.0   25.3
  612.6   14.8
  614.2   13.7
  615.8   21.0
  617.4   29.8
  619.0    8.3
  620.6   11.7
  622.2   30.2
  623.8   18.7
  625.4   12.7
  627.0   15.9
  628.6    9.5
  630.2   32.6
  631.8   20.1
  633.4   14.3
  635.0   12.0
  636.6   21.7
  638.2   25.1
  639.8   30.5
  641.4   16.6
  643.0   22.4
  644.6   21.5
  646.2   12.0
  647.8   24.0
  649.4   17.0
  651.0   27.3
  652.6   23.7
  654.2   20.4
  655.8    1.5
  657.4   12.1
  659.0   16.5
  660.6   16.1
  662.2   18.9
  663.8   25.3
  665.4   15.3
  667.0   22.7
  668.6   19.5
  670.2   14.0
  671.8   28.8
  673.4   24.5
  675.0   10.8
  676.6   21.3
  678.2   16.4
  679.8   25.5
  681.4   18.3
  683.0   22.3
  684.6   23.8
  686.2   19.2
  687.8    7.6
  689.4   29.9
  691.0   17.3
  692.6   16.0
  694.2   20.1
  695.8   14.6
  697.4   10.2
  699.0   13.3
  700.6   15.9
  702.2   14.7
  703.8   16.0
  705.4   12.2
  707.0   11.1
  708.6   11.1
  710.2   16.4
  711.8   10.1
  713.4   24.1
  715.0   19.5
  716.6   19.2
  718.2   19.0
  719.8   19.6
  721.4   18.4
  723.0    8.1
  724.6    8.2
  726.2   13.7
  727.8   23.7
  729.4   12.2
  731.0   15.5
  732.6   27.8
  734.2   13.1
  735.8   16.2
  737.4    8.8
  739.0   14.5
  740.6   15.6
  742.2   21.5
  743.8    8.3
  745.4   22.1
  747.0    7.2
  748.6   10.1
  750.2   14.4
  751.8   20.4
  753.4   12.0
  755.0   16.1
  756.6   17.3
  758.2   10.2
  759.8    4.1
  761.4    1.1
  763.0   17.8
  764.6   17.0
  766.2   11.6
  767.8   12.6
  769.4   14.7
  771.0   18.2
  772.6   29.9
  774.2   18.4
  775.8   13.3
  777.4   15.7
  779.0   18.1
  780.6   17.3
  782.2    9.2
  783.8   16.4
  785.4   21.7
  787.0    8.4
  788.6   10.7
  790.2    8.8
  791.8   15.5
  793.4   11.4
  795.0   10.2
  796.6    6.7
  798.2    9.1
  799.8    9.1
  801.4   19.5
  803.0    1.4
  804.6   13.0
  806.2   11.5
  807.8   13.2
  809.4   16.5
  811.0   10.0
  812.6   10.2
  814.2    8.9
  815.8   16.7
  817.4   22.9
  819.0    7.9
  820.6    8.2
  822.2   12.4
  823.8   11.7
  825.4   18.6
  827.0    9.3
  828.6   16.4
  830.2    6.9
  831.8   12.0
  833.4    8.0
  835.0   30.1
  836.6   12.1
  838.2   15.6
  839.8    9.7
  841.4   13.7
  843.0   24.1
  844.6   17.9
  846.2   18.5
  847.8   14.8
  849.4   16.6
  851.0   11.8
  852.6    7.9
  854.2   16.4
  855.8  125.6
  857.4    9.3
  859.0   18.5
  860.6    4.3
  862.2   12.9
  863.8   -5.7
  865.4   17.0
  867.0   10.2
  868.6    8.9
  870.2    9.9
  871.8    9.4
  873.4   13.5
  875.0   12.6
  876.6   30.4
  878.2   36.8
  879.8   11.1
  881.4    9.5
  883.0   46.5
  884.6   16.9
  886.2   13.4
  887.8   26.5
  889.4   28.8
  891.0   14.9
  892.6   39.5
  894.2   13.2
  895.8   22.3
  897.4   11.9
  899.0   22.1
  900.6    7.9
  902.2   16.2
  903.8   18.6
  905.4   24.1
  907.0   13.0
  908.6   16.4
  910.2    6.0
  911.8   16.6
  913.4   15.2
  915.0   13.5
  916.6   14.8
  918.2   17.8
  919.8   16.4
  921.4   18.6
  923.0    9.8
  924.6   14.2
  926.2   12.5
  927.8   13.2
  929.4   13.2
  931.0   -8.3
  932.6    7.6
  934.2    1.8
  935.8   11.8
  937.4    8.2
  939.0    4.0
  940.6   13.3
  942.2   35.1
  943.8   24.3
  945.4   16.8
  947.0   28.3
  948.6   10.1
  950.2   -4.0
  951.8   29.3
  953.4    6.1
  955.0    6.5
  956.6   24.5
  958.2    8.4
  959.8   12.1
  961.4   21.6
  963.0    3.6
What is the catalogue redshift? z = 1.29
